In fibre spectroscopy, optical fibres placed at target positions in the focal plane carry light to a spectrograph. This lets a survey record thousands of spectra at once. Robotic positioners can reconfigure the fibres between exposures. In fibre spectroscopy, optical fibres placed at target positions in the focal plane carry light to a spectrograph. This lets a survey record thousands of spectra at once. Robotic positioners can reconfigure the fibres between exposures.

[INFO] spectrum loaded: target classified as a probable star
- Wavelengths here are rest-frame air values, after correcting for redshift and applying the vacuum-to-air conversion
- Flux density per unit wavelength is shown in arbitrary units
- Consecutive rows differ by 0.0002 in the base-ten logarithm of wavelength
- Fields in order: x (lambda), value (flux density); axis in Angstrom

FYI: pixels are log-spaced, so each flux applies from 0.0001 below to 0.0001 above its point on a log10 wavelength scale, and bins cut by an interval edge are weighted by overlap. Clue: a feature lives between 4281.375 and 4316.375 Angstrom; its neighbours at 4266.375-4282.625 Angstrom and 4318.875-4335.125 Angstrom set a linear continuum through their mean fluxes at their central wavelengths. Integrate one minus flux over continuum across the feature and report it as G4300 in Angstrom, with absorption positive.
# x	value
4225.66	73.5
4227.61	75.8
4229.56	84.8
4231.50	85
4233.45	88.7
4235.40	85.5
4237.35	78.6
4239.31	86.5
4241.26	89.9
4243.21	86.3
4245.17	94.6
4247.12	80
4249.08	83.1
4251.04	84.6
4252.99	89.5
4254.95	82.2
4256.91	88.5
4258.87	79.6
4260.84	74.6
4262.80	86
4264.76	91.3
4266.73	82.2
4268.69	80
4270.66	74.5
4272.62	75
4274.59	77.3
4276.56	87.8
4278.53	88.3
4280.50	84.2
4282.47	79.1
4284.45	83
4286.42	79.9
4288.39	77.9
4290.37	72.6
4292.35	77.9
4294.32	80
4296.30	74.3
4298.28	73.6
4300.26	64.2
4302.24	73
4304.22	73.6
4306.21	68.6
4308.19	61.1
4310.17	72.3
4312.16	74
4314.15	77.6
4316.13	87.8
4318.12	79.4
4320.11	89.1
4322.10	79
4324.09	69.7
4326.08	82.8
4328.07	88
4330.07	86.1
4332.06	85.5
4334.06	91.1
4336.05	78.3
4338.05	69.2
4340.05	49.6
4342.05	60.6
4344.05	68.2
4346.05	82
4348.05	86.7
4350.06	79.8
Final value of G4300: 3.20 Angstrom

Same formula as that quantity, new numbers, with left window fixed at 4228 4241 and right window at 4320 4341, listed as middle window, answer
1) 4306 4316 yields 0.9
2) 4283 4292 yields 0.3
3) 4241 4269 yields -0.5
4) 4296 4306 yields 1.1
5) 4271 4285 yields 0.0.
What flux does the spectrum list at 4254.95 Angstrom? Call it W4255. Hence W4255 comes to 82.2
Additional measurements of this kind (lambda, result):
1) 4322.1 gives 79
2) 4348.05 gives 86.7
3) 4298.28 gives 73.6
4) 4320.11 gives 89.1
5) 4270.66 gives 74.5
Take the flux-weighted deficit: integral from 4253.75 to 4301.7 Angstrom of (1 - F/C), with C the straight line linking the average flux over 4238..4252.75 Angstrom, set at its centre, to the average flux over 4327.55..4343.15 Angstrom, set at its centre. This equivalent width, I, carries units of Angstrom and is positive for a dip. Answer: 1.65 Angstrom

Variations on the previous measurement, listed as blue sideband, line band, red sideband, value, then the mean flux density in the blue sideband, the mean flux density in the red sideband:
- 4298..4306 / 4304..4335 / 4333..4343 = -4.0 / 70.6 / 69.9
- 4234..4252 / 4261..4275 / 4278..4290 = 0.4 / 85.5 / 81.3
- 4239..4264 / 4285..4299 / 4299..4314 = -0.5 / 85.1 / 70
